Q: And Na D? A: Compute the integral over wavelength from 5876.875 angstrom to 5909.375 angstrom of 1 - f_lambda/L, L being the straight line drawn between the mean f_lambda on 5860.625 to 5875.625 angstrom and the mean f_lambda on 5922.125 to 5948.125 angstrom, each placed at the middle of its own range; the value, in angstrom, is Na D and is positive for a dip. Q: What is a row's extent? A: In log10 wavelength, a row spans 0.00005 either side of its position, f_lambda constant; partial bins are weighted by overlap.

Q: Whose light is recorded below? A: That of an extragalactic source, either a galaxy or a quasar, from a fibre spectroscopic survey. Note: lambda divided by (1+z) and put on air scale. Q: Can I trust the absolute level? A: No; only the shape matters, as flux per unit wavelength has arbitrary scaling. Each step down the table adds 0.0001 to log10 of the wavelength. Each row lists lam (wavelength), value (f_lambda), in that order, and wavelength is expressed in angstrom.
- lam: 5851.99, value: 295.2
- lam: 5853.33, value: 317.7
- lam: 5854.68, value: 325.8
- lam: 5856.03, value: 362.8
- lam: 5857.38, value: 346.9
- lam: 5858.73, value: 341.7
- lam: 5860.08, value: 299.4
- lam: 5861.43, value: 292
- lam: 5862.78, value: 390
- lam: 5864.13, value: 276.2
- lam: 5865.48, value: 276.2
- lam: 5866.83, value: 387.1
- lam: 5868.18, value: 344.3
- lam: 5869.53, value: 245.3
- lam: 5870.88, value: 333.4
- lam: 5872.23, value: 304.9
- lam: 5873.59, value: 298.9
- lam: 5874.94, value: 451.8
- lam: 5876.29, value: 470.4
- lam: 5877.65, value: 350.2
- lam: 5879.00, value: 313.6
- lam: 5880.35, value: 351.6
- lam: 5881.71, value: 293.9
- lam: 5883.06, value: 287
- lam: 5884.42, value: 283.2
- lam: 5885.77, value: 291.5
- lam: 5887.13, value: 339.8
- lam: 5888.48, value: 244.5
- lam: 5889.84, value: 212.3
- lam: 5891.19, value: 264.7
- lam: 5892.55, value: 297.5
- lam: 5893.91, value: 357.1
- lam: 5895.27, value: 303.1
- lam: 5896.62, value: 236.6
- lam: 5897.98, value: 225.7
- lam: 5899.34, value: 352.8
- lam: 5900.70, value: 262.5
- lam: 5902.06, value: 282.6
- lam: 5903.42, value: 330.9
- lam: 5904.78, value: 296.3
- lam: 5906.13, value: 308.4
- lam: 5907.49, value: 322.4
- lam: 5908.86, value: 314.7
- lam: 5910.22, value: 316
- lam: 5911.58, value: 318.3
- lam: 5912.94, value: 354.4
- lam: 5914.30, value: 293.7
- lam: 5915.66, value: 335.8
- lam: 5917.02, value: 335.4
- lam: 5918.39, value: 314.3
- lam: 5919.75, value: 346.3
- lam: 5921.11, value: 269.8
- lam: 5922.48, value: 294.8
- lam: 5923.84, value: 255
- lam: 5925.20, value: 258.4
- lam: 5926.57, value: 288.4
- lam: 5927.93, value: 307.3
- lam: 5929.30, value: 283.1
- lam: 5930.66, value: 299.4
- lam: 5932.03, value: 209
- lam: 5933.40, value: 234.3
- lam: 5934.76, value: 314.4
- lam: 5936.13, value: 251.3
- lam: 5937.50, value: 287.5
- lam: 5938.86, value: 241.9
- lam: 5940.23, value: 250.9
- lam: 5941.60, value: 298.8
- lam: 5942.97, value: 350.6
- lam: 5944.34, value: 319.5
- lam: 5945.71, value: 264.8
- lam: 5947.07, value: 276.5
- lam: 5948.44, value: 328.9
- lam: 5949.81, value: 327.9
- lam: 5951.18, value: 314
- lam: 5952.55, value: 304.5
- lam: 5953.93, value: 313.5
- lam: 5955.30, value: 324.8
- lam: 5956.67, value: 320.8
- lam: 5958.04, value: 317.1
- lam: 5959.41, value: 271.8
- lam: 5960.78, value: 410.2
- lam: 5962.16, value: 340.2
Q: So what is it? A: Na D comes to 1.25 angstrom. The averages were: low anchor 327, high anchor 279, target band 297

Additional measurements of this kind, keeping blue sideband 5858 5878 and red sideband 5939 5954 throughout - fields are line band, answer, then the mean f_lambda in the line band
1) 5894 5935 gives 2.6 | 296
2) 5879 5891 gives 1.5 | 289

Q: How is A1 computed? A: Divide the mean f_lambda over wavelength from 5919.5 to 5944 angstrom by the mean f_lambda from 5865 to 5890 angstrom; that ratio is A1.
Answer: 0.9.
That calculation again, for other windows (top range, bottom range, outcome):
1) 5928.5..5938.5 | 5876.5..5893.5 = 0.89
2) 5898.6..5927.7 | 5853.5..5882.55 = 0.92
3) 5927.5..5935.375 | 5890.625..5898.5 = 0.97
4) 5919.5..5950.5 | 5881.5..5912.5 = 0.97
